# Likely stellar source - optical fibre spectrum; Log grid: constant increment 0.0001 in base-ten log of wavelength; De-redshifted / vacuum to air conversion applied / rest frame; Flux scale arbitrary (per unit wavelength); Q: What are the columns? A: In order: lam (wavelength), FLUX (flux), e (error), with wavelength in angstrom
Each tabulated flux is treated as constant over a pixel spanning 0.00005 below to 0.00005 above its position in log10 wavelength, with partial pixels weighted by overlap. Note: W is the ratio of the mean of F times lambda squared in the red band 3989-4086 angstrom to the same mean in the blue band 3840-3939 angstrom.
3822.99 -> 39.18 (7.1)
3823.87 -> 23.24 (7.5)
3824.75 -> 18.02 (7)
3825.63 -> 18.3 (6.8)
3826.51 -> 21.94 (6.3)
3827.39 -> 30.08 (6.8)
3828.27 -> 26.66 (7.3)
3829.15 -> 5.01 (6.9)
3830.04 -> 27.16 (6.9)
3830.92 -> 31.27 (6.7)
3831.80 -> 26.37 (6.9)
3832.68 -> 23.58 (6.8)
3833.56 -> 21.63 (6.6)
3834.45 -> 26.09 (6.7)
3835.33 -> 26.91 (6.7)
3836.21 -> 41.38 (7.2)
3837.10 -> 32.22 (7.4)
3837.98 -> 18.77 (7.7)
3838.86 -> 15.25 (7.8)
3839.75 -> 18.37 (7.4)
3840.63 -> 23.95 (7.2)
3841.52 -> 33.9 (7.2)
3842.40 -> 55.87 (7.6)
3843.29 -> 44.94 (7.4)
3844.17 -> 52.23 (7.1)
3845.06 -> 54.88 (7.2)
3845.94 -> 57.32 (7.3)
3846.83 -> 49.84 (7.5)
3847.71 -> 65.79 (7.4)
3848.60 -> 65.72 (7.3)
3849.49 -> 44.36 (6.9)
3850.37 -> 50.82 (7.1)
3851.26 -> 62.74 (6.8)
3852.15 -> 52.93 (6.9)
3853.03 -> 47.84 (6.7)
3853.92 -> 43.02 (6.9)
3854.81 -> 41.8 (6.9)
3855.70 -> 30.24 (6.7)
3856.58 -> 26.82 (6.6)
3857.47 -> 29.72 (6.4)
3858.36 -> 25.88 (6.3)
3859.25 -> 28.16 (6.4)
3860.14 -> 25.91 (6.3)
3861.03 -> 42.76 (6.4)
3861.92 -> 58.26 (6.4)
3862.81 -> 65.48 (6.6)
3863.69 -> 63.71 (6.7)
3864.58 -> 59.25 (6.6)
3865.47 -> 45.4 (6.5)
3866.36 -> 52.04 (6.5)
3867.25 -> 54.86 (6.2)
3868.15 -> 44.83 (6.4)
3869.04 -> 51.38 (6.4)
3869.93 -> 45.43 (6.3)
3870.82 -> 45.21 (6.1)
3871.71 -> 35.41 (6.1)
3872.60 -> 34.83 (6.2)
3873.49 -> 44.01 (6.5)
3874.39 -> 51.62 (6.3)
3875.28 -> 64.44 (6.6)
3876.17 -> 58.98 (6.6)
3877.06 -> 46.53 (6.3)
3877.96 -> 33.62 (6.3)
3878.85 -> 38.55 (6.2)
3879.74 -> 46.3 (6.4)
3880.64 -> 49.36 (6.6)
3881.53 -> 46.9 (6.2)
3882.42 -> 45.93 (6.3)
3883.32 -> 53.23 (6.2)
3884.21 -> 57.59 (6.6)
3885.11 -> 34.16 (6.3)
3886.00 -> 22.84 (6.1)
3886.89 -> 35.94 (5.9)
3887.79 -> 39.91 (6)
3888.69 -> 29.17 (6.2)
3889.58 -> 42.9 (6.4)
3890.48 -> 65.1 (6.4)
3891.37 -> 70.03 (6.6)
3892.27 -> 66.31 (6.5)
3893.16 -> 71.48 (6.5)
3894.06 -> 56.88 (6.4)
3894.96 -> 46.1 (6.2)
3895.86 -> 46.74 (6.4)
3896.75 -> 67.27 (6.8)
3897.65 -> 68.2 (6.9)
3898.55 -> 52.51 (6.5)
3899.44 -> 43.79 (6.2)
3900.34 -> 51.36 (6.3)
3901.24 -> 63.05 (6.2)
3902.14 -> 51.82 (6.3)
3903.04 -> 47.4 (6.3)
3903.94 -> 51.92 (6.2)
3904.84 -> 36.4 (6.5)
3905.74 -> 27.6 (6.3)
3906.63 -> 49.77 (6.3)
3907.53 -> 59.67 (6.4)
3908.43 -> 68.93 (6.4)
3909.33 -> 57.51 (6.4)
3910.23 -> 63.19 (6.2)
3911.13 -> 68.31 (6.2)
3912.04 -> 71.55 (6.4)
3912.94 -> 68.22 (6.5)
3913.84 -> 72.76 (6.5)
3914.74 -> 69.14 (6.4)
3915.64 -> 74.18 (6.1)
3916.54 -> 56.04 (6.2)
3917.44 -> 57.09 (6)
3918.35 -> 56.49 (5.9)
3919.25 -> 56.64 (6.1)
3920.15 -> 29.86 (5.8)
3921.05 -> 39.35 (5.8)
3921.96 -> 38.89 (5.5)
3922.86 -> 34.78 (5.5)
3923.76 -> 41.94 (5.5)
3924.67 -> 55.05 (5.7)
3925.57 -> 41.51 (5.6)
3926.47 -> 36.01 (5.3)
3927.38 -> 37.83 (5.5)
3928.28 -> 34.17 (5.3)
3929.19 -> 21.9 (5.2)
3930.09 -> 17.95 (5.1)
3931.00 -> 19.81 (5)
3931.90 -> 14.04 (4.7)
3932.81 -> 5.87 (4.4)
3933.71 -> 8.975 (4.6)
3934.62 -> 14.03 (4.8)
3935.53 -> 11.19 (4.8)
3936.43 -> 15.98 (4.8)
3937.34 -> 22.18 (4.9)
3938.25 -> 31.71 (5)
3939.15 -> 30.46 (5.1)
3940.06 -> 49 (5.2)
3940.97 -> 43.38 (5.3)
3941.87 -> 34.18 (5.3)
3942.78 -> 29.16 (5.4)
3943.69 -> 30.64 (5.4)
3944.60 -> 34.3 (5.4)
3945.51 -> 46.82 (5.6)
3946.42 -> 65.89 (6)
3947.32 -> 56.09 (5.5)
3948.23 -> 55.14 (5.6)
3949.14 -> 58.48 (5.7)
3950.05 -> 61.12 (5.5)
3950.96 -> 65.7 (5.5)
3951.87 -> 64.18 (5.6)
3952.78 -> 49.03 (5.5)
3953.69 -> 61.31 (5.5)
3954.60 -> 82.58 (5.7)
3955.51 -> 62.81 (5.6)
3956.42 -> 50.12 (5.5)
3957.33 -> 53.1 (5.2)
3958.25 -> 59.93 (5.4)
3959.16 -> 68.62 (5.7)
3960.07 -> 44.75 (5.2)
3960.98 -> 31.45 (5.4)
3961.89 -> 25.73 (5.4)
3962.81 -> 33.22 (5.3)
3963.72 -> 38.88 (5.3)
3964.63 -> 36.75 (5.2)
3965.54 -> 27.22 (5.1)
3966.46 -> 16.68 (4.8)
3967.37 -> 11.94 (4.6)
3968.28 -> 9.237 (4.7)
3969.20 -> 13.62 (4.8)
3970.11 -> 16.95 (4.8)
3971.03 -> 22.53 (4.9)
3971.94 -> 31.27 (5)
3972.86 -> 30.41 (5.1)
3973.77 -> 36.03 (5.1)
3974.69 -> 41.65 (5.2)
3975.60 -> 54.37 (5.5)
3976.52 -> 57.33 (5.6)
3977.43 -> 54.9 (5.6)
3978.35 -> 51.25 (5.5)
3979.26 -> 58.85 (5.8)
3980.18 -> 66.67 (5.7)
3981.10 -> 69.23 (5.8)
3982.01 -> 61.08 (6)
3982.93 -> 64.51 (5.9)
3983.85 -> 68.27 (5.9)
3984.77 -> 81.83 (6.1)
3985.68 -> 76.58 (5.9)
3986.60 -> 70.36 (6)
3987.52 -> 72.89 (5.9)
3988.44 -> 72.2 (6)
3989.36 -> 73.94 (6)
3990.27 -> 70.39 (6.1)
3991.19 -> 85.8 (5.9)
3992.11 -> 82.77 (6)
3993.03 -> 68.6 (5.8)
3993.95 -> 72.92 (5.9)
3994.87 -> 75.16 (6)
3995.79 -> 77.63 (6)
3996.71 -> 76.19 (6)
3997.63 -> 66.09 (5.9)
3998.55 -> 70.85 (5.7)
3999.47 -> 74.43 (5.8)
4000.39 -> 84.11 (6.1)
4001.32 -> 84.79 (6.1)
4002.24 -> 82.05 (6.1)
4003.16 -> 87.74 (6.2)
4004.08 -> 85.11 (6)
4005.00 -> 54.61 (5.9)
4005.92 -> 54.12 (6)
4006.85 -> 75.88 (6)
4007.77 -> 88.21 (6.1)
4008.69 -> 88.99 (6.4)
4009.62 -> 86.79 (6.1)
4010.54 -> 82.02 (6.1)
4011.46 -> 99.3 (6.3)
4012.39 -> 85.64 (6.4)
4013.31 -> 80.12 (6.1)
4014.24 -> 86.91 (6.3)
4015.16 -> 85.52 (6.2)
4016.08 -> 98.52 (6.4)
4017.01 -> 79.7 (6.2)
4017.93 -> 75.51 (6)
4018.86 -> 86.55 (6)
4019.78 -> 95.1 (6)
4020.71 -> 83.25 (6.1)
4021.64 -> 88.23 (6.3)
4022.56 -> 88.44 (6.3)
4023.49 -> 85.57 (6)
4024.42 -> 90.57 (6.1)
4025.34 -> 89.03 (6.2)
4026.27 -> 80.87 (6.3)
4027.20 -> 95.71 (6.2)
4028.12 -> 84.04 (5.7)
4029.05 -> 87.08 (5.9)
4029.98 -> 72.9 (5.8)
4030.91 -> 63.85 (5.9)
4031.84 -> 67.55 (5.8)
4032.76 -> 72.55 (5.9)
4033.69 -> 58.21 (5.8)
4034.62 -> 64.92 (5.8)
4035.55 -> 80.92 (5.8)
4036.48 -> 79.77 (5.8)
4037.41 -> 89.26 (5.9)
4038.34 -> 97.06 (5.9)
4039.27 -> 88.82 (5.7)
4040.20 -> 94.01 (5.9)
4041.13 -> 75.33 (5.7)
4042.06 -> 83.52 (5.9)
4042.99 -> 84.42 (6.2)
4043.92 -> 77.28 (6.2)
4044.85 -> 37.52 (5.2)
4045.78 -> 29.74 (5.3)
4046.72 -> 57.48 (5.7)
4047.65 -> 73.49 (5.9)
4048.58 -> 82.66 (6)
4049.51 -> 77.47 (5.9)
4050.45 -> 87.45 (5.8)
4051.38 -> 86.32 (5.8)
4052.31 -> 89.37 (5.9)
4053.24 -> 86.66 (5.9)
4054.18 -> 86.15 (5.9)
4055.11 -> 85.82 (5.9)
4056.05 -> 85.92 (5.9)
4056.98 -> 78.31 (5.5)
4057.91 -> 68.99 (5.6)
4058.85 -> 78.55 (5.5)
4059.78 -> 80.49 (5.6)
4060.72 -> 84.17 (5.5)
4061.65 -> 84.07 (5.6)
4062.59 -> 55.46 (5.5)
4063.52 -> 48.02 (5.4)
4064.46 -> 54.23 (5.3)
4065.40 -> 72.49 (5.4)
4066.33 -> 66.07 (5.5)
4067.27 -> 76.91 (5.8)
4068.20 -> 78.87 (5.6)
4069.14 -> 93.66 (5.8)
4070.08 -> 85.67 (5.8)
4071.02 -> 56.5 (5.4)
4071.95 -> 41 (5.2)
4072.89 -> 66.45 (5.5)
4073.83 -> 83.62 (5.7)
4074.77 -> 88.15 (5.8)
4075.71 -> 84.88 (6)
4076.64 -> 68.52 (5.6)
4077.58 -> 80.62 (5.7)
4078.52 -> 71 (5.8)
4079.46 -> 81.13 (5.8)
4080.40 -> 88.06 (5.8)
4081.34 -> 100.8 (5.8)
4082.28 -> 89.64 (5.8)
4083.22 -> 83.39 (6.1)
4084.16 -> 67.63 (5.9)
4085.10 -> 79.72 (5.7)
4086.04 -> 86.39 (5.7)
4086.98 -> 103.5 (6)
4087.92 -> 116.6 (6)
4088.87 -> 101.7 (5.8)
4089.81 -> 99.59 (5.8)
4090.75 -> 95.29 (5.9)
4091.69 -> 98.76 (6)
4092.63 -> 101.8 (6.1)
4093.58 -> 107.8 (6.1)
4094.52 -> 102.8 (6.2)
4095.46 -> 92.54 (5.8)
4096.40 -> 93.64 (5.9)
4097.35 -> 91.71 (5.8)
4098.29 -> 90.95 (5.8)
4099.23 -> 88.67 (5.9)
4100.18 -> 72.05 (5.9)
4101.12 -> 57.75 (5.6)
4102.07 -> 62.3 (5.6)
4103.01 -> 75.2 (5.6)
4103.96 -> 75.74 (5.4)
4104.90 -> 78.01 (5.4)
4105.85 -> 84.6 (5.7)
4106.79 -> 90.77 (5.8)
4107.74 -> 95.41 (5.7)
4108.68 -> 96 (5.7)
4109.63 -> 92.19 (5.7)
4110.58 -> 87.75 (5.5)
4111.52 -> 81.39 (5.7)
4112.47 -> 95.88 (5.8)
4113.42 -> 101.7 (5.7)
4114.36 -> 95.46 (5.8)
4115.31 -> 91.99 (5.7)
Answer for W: 1.84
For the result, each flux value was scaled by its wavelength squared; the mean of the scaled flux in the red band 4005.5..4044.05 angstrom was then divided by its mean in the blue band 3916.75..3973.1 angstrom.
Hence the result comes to 2.27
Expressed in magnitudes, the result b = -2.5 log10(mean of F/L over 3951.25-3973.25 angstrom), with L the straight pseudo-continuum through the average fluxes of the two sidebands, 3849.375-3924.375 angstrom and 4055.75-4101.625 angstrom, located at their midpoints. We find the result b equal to 0.49 mag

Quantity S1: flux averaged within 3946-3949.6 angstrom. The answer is 58.9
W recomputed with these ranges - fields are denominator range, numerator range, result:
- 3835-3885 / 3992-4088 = 1.93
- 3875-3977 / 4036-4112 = 1.97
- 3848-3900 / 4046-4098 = 1.90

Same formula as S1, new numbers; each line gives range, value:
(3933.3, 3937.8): 14.5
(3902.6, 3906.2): 40.9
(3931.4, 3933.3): 10.2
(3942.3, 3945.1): 31.5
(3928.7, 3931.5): 19.9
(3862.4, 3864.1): 65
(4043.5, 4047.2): 50.2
